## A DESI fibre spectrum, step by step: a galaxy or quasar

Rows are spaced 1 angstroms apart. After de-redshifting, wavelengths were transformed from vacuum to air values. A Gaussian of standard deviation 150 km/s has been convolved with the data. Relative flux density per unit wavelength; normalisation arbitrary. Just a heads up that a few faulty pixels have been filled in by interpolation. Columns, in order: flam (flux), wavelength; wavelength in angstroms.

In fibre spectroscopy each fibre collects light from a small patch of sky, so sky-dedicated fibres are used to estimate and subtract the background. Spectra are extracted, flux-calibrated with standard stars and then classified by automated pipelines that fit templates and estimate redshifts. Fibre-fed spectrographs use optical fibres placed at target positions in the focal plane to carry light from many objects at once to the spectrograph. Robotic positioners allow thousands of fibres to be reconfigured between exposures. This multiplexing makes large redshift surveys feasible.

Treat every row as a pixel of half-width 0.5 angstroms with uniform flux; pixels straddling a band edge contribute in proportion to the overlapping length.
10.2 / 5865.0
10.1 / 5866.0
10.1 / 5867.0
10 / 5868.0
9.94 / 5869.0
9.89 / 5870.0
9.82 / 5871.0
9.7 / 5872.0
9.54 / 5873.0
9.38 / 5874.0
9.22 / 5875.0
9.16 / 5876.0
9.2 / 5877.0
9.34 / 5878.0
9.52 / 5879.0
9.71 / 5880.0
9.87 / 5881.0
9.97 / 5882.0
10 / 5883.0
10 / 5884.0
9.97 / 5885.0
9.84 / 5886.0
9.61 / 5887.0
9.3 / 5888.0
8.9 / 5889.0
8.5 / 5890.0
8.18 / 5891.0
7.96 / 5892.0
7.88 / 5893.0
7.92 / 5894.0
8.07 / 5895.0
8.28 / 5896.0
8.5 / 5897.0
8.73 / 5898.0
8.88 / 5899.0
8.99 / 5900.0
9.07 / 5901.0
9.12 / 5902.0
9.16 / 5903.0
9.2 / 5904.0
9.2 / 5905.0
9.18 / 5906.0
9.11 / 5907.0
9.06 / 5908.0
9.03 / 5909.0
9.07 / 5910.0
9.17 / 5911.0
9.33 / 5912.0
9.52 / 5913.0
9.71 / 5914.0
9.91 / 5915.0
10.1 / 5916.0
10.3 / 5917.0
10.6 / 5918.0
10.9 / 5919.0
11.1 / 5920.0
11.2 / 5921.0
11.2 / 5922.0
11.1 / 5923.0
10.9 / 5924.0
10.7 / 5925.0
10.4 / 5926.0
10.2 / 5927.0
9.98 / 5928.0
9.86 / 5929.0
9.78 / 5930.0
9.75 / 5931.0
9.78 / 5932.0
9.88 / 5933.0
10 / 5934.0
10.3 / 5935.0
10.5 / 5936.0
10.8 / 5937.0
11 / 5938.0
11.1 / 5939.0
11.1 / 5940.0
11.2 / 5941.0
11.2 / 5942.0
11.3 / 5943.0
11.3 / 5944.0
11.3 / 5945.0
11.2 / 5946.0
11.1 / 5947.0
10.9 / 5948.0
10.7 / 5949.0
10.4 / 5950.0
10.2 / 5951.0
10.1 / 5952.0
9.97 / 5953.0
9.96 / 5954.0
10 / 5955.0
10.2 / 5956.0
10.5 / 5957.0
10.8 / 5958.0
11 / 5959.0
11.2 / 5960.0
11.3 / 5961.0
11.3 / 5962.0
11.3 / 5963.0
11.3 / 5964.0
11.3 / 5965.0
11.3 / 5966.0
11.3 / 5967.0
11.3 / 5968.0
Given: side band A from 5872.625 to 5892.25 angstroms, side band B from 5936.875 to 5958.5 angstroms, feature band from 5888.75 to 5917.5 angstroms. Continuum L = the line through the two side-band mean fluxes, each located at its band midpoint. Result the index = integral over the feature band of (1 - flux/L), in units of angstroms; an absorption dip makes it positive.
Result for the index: 2.49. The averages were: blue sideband 9.38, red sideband 10.7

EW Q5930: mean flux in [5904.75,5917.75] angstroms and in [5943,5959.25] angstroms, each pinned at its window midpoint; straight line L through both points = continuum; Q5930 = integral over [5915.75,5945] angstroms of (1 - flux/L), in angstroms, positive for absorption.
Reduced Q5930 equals -1.8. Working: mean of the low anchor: 9.46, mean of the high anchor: 10.6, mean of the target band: 10.6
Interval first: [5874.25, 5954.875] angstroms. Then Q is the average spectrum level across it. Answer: 9.85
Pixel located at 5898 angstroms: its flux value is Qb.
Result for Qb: 8.73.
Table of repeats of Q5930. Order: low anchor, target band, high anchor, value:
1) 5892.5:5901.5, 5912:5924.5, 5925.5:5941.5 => -1.20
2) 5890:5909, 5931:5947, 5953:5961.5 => -1.25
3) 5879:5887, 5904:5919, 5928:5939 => 0.74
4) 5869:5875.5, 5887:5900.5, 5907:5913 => 1.22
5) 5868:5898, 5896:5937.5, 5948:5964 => 0.25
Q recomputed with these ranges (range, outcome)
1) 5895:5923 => 9.54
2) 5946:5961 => 10.6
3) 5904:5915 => 9.27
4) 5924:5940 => 10.3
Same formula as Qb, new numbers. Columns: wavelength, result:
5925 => 10.7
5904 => 9.2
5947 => 11.1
